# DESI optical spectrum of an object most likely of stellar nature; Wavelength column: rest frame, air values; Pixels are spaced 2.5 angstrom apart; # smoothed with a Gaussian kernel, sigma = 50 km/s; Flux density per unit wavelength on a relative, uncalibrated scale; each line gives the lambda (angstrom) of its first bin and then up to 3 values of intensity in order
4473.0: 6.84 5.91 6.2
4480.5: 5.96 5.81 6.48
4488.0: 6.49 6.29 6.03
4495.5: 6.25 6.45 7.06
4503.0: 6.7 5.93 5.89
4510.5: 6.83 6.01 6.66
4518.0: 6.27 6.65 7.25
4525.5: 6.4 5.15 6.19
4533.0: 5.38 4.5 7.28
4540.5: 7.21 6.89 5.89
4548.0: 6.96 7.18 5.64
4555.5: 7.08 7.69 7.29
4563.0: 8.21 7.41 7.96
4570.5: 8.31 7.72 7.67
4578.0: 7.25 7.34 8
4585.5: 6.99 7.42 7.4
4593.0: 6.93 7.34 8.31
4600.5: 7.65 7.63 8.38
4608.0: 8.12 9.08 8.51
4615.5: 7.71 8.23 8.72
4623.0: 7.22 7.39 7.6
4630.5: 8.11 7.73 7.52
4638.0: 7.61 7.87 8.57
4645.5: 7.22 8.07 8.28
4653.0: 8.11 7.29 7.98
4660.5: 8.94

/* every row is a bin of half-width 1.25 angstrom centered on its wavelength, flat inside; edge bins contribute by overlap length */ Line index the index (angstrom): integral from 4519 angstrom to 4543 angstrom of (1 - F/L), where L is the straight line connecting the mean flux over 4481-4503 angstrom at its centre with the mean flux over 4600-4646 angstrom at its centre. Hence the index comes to 2.0 angstrom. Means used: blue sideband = 6.36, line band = 6.26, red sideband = 7.96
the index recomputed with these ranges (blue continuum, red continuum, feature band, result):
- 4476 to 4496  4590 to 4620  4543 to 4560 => 0.9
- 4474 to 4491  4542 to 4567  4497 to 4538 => 2.1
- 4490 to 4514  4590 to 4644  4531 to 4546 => 1.4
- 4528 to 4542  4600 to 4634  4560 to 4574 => -2.1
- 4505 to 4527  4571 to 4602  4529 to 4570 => 0.9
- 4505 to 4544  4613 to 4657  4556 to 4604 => -3.6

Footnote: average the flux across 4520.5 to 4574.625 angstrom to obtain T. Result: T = 6.84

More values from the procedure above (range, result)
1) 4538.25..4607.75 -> 7.41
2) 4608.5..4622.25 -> 8.39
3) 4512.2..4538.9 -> 6.15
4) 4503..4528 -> 6.38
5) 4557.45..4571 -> 7.79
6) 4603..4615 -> 8.38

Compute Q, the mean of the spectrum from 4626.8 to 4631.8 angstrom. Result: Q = 7.86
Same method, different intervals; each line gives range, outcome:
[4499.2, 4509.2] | 6.4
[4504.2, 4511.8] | 6.22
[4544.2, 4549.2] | 6.42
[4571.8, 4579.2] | 7.55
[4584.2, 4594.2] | 7.19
